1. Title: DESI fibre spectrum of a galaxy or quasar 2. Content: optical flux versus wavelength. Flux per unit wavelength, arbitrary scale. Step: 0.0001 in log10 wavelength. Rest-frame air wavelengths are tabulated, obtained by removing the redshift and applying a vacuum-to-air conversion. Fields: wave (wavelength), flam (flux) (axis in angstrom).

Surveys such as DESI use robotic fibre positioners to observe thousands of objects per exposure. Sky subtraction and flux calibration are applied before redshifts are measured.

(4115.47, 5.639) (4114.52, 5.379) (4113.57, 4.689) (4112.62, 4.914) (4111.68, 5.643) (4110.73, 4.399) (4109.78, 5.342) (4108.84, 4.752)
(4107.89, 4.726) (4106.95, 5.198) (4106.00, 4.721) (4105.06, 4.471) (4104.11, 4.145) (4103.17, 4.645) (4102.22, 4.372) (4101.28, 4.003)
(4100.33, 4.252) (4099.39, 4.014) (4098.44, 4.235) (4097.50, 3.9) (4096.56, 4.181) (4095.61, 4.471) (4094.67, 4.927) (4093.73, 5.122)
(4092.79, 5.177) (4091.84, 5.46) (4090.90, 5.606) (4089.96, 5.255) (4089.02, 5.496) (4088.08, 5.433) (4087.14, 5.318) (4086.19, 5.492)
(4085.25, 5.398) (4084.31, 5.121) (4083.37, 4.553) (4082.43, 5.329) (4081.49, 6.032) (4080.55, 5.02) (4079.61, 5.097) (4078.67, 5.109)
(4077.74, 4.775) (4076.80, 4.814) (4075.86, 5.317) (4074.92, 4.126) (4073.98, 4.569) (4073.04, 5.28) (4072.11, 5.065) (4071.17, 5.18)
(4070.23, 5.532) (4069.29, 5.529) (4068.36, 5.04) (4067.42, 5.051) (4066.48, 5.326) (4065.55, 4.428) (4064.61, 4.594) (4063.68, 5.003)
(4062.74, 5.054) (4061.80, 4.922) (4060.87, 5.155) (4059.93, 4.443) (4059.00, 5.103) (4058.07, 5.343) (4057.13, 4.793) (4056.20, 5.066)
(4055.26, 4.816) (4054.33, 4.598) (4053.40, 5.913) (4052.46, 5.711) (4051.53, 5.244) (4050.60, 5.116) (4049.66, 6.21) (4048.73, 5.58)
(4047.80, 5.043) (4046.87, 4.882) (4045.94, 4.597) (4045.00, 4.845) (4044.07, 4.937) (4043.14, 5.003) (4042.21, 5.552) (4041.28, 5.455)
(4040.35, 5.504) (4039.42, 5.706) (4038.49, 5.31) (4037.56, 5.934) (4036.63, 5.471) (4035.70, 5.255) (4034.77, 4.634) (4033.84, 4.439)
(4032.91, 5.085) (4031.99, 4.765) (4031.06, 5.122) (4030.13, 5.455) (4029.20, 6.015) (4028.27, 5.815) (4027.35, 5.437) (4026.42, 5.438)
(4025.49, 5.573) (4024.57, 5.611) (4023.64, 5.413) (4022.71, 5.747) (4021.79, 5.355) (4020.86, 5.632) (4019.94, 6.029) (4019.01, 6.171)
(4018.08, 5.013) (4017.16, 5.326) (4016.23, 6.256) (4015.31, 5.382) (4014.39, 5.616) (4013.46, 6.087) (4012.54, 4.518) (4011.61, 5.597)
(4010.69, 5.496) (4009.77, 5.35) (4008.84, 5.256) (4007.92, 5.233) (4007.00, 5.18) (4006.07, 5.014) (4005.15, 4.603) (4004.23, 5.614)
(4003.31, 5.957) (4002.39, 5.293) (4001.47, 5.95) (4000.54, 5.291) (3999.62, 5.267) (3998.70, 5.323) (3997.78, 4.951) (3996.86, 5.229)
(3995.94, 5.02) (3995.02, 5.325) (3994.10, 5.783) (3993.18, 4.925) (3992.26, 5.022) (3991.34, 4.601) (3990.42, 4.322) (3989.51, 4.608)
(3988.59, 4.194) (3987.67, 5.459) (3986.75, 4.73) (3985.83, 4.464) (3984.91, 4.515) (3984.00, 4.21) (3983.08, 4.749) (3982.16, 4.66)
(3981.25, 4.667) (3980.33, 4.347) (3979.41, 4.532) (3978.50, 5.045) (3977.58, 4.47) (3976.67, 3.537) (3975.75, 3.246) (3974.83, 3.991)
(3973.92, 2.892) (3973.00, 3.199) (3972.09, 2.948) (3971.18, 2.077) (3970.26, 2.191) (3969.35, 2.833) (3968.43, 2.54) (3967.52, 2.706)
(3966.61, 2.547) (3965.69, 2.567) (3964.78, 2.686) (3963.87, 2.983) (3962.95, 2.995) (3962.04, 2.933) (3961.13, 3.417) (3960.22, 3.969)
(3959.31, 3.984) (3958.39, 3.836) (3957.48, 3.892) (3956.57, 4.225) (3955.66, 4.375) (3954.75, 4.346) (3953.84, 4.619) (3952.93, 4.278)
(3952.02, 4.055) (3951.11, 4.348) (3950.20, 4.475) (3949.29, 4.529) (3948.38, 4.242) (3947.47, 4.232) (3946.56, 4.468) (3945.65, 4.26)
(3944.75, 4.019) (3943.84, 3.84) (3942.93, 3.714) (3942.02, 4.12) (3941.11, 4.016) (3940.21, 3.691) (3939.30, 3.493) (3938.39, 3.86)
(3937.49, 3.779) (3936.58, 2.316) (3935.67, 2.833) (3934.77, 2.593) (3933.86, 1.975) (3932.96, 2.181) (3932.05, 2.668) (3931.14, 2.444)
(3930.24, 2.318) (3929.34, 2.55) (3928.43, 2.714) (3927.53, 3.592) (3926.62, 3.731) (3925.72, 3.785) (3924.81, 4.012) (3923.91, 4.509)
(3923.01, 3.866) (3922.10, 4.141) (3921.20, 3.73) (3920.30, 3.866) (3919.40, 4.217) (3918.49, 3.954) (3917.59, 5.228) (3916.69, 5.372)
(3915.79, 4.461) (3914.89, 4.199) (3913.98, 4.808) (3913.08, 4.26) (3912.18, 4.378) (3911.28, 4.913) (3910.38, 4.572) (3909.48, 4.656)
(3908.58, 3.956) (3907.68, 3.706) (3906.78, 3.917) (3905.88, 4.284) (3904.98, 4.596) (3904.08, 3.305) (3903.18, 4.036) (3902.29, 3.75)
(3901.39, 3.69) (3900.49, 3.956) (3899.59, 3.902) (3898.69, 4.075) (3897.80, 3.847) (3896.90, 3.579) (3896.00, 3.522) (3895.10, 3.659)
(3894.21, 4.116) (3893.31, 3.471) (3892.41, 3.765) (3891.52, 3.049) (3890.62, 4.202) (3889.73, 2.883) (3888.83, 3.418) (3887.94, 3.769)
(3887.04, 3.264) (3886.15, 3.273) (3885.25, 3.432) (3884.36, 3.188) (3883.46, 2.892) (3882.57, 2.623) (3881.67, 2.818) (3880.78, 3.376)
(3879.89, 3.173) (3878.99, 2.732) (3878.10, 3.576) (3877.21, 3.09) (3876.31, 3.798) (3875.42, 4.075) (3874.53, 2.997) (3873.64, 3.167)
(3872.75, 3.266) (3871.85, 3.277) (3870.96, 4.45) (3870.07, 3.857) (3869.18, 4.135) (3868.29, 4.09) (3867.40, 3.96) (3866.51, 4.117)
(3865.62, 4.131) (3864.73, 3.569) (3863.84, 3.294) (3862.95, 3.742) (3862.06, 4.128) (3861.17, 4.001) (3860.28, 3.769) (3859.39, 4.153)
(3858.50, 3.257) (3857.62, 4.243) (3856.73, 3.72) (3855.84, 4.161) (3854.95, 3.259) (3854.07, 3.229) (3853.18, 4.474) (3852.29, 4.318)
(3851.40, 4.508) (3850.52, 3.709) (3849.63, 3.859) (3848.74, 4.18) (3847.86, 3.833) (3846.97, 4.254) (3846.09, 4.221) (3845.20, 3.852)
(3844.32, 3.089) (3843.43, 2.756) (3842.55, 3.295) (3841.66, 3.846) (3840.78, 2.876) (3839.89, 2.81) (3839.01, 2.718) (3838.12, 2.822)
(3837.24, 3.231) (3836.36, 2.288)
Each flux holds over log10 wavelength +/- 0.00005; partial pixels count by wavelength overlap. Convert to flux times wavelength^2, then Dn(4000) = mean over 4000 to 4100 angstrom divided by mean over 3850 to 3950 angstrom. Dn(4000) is 1.5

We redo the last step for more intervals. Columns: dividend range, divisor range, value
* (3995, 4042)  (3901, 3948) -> 1.49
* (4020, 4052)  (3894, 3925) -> 1.37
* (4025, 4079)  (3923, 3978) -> 1.57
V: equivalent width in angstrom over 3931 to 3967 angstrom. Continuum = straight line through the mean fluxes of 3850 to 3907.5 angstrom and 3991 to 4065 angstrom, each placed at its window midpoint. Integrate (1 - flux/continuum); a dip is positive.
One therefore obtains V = 6.73 angstrom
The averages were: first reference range 3.67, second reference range 5.29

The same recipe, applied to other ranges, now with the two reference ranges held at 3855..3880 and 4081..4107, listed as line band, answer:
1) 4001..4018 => -3.8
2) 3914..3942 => 3.1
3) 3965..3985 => 3.4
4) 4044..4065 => -1.9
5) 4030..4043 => -1.9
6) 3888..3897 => 0.6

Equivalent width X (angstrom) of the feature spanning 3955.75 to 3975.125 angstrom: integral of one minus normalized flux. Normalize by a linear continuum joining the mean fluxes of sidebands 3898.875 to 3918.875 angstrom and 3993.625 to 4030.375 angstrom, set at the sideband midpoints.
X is 7.04 angstrom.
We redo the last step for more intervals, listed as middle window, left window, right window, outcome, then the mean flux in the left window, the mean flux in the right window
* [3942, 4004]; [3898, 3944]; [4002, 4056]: 5.2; 3.77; 5.36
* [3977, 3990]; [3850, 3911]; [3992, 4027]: 1.2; 3.71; 5.42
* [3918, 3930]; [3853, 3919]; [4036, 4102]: 1.0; 3.8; 5.07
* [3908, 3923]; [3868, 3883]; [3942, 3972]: -3.7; 3.43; 3.63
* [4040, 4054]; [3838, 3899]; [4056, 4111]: -1.8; 3.6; 4.92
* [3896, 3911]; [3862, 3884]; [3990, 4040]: -0.3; 3.52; 5.36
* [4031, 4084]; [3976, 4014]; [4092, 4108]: -4.6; 4.98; 4.52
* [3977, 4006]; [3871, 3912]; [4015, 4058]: -0.7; 3.63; 5.35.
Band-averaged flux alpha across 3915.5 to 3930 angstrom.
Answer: 3.95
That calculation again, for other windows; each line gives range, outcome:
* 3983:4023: 5.22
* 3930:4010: 4.07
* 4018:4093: 5.23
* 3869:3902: 3.49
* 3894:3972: 3.71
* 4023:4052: 5.31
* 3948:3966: 3.85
